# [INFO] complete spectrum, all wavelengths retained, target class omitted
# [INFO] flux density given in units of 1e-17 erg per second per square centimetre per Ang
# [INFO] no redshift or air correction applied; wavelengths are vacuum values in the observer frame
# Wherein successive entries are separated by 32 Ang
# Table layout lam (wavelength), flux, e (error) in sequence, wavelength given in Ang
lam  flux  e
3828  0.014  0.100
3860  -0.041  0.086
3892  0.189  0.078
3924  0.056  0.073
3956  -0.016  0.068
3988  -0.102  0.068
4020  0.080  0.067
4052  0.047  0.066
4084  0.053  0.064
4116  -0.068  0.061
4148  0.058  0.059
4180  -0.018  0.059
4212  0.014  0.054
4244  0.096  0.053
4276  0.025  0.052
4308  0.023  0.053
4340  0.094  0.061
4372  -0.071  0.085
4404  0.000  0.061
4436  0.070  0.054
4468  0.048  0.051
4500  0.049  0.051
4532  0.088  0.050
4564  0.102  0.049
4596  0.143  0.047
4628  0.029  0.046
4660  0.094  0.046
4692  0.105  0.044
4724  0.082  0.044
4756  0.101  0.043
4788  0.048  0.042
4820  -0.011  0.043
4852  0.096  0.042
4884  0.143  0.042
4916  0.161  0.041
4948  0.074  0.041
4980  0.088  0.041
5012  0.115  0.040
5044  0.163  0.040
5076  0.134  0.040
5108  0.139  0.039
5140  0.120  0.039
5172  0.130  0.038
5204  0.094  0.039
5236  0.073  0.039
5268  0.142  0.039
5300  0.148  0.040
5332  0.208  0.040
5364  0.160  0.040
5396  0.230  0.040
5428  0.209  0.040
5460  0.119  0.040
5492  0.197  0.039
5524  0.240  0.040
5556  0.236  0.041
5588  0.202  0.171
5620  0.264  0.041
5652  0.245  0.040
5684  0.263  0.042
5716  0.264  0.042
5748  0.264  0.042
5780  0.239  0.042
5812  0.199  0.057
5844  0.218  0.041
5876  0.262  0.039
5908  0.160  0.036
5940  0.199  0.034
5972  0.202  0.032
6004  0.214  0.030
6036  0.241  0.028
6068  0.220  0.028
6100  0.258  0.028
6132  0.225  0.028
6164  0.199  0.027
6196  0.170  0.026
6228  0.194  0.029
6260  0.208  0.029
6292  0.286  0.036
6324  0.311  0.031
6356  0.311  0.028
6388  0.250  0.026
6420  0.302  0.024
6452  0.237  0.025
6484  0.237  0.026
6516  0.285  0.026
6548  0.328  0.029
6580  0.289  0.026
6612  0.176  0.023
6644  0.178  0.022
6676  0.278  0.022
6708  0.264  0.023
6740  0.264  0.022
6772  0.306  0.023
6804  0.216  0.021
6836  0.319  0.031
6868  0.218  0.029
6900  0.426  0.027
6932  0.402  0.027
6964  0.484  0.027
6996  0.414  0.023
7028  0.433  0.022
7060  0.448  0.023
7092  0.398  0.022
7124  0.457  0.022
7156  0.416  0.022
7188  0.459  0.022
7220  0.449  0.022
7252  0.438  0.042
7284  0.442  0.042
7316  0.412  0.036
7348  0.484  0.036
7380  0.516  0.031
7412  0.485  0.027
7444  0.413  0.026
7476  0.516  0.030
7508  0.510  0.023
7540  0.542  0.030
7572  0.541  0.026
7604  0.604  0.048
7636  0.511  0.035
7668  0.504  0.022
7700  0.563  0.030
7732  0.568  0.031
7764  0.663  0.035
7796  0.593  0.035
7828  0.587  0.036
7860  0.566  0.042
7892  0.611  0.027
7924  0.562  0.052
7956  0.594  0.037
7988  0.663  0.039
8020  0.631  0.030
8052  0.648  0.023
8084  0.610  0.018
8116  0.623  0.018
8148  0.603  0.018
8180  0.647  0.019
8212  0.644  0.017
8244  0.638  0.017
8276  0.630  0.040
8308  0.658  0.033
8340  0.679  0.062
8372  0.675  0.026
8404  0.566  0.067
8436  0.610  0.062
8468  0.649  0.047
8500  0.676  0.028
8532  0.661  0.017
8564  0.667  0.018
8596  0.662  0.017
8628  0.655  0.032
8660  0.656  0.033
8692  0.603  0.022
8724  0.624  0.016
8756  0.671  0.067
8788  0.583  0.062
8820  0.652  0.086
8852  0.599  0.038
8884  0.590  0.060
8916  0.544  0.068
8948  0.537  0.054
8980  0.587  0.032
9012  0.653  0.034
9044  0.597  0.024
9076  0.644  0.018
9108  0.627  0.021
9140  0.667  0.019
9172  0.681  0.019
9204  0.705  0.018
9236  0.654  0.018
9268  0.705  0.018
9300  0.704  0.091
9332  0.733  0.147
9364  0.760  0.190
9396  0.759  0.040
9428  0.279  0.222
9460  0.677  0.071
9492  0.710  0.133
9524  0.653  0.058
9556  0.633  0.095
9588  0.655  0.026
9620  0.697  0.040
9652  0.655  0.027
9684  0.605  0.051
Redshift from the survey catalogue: 0.73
